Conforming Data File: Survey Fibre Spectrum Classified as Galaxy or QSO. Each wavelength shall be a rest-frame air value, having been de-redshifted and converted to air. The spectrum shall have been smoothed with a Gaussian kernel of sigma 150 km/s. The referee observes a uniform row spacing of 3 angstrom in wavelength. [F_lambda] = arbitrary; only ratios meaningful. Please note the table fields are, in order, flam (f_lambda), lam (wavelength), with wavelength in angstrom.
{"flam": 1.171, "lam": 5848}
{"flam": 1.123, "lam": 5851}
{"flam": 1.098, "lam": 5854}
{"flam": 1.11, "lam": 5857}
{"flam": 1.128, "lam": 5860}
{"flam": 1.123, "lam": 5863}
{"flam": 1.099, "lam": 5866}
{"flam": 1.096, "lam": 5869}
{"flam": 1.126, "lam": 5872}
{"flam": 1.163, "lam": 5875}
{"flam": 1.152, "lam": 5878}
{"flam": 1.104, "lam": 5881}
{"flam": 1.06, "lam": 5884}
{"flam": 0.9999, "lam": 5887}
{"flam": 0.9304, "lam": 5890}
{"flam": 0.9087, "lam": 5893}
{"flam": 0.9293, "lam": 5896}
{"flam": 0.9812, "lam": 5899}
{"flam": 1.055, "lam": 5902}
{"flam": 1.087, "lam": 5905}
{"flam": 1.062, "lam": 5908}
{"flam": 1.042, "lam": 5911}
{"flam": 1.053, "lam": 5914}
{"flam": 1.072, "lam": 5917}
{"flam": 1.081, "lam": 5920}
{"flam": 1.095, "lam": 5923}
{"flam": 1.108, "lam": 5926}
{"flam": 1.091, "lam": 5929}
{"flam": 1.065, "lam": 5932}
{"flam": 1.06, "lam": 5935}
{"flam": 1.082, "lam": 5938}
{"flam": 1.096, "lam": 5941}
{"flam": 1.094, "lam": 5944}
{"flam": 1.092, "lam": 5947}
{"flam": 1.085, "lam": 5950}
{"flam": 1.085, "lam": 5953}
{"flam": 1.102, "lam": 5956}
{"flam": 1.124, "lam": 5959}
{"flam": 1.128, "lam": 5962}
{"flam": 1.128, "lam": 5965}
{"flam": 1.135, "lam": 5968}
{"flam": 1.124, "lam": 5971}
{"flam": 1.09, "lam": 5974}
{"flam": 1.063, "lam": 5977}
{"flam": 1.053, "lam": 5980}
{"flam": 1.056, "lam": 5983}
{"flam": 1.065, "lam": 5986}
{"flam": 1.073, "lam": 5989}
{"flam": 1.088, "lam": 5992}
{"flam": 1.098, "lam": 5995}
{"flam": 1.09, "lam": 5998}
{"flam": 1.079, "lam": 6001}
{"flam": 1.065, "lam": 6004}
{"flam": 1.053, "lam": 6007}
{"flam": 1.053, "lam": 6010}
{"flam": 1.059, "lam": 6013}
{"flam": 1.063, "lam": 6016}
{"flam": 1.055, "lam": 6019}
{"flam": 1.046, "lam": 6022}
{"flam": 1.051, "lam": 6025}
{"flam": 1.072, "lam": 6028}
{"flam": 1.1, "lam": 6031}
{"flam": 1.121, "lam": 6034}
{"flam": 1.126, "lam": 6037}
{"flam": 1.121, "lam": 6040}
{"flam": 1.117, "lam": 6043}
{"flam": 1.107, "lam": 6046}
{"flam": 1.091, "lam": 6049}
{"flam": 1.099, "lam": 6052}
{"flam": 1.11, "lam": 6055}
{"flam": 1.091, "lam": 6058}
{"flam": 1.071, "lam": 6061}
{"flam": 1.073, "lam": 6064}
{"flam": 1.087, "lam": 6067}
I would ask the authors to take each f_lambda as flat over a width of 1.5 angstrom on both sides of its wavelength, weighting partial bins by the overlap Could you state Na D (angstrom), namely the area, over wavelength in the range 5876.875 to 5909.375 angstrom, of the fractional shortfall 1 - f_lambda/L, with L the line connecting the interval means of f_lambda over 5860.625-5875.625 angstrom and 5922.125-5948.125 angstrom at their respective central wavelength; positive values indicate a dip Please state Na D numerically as 2.5 angstrom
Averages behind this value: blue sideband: 1.12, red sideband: 1.09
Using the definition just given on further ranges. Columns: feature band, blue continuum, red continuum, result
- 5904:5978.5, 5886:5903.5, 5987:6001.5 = -5.0 angstrom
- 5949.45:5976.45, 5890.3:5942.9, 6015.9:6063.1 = -1.2 angstrom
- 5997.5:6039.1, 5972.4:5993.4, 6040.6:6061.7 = 0.4 angstrom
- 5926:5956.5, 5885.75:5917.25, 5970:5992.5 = -1.3 angstrom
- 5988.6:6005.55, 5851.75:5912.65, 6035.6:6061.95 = 0.1 angstrom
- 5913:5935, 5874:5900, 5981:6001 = -0.8 angstrom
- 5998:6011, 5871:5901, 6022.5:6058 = 0.2 angstrom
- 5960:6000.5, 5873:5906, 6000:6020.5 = -1.4 angstrom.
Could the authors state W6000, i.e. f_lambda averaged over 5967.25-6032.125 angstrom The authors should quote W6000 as 1.07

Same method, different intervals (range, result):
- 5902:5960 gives 1.08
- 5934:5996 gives 1.09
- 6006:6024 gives 1.05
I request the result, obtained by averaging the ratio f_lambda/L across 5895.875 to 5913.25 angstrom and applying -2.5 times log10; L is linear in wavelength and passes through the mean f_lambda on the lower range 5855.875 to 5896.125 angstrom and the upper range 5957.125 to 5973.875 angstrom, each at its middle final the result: 0.05 mag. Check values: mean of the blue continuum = 1.07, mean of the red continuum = 1.12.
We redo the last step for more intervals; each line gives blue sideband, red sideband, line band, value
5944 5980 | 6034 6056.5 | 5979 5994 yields 0.036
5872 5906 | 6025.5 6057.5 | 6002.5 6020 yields 0.033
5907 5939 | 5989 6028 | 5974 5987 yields 0.007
